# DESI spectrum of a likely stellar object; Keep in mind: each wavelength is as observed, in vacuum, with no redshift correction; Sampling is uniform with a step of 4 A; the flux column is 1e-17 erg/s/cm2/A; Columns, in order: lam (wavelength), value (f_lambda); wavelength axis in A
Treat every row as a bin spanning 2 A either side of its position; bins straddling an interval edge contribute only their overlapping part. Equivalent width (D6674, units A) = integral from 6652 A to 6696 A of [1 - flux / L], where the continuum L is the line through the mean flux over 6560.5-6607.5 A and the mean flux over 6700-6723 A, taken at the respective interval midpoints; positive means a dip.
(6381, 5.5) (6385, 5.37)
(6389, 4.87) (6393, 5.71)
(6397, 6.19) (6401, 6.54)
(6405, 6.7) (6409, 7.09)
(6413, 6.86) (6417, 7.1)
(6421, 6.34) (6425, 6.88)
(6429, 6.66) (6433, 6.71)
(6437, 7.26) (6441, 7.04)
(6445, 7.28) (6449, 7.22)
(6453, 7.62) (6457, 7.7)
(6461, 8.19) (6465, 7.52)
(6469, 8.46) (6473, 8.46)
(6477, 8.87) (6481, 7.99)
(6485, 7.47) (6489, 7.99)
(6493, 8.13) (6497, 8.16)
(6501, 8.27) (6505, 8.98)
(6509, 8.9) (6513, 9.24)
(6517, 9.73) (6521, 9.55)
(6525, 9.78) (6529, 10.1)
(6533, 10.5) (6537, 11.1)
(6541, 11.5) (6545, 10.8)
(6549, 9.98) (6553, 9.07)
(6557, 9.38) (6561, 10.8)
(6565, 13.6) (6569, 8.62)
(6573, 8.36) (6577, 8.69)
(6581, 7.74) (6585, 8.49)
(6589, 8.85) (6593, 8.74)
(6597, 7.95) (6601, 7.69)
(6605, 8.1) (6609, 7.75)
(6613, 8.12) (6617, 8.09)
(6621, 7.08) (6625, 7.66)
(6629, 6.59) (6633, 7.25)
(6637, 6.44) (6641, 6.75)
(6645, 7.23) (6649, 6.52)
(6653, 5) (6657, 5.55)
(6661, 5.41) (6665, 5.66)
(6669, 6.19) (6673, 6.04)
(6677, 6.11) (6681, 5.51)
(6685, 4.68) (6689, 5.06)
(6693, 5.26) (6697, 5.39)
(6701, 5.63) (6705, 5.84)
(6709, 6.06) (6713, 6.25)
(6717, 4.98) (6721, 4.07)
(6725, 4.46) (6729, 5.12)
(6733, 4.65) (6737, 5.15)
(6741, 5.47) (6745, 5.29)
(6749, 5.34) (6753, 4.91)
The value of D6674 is 6.5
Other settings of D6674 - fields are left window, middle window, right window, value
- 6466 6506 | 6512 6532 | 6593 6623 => -3.95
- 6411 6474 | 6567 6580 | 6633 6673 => -3.78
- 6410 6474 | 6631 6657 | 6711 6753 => -3.17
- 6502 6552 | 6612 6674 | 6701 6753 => 5.60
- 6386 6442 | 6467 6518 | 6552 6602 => -4.67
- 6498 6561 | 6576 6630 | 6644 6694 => -2.48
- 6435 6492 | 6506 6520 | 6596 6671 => -3.27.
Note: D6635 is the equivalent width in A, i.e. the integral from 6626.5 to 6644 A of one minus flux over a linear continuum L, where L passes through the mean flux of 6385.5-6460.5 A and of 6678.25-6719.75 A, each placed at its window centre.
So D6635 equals -3.2 A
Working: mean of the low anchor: 6.77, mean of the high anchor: 5.45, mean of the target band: 6.81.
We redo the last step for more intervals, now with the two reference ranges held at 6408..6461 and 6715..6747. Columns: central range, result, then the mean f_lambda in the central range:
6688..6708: -1.3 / 5.49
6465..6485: -4.3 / 8.25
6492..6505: -3.3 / 8.31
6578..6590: -4.7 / 8.35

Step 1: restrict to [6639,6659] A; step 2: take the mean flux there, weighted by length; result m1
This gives 6.21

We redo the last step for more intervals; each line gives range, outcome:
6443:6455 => 7.37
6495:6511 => 8.58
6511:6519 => 9.48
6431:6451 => 7.1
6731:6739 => 4.9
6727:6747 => 5.14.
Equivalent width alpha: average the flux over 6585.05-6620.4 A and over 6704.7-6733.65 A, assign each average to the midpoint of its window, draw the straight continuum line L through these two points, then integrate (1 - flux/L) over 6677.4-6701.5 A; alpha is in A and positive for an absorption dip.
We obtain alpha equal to 2.56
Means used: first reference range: 8.14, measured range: 5.29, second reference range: 5.16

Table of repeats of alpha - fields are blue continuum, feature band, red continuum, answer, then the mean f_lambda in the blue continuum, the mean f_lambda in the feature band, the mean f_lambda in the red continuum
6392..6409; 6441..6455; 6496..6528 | 0.5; 6.41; 7.33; 9.14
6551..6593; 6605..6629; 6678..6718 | 0.9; 9.33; 7.67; 5.49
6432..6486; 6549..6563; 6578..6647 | -3.8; 7.72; 9.78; 7.69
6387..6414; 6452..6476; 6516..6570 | 0.1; 6.26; 8.04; 10.4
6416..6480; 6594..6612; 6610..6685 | -3.3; 7.47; 7.93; 6.48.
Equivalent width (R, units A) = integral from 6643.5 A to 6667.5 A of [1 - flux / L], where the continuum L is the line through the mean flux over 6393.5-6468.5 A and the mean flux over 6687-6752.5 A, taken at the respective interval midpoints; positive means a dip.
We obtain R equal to -1.0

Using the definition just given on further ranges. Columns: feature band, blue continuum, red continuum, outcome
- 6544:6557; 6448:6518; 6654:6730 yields -4.3 A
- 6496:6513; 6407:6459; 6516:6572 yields 0.9 A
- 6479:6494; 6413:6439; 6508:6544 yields 1.6 A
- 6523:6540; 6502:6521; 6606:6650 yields -3.0 A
